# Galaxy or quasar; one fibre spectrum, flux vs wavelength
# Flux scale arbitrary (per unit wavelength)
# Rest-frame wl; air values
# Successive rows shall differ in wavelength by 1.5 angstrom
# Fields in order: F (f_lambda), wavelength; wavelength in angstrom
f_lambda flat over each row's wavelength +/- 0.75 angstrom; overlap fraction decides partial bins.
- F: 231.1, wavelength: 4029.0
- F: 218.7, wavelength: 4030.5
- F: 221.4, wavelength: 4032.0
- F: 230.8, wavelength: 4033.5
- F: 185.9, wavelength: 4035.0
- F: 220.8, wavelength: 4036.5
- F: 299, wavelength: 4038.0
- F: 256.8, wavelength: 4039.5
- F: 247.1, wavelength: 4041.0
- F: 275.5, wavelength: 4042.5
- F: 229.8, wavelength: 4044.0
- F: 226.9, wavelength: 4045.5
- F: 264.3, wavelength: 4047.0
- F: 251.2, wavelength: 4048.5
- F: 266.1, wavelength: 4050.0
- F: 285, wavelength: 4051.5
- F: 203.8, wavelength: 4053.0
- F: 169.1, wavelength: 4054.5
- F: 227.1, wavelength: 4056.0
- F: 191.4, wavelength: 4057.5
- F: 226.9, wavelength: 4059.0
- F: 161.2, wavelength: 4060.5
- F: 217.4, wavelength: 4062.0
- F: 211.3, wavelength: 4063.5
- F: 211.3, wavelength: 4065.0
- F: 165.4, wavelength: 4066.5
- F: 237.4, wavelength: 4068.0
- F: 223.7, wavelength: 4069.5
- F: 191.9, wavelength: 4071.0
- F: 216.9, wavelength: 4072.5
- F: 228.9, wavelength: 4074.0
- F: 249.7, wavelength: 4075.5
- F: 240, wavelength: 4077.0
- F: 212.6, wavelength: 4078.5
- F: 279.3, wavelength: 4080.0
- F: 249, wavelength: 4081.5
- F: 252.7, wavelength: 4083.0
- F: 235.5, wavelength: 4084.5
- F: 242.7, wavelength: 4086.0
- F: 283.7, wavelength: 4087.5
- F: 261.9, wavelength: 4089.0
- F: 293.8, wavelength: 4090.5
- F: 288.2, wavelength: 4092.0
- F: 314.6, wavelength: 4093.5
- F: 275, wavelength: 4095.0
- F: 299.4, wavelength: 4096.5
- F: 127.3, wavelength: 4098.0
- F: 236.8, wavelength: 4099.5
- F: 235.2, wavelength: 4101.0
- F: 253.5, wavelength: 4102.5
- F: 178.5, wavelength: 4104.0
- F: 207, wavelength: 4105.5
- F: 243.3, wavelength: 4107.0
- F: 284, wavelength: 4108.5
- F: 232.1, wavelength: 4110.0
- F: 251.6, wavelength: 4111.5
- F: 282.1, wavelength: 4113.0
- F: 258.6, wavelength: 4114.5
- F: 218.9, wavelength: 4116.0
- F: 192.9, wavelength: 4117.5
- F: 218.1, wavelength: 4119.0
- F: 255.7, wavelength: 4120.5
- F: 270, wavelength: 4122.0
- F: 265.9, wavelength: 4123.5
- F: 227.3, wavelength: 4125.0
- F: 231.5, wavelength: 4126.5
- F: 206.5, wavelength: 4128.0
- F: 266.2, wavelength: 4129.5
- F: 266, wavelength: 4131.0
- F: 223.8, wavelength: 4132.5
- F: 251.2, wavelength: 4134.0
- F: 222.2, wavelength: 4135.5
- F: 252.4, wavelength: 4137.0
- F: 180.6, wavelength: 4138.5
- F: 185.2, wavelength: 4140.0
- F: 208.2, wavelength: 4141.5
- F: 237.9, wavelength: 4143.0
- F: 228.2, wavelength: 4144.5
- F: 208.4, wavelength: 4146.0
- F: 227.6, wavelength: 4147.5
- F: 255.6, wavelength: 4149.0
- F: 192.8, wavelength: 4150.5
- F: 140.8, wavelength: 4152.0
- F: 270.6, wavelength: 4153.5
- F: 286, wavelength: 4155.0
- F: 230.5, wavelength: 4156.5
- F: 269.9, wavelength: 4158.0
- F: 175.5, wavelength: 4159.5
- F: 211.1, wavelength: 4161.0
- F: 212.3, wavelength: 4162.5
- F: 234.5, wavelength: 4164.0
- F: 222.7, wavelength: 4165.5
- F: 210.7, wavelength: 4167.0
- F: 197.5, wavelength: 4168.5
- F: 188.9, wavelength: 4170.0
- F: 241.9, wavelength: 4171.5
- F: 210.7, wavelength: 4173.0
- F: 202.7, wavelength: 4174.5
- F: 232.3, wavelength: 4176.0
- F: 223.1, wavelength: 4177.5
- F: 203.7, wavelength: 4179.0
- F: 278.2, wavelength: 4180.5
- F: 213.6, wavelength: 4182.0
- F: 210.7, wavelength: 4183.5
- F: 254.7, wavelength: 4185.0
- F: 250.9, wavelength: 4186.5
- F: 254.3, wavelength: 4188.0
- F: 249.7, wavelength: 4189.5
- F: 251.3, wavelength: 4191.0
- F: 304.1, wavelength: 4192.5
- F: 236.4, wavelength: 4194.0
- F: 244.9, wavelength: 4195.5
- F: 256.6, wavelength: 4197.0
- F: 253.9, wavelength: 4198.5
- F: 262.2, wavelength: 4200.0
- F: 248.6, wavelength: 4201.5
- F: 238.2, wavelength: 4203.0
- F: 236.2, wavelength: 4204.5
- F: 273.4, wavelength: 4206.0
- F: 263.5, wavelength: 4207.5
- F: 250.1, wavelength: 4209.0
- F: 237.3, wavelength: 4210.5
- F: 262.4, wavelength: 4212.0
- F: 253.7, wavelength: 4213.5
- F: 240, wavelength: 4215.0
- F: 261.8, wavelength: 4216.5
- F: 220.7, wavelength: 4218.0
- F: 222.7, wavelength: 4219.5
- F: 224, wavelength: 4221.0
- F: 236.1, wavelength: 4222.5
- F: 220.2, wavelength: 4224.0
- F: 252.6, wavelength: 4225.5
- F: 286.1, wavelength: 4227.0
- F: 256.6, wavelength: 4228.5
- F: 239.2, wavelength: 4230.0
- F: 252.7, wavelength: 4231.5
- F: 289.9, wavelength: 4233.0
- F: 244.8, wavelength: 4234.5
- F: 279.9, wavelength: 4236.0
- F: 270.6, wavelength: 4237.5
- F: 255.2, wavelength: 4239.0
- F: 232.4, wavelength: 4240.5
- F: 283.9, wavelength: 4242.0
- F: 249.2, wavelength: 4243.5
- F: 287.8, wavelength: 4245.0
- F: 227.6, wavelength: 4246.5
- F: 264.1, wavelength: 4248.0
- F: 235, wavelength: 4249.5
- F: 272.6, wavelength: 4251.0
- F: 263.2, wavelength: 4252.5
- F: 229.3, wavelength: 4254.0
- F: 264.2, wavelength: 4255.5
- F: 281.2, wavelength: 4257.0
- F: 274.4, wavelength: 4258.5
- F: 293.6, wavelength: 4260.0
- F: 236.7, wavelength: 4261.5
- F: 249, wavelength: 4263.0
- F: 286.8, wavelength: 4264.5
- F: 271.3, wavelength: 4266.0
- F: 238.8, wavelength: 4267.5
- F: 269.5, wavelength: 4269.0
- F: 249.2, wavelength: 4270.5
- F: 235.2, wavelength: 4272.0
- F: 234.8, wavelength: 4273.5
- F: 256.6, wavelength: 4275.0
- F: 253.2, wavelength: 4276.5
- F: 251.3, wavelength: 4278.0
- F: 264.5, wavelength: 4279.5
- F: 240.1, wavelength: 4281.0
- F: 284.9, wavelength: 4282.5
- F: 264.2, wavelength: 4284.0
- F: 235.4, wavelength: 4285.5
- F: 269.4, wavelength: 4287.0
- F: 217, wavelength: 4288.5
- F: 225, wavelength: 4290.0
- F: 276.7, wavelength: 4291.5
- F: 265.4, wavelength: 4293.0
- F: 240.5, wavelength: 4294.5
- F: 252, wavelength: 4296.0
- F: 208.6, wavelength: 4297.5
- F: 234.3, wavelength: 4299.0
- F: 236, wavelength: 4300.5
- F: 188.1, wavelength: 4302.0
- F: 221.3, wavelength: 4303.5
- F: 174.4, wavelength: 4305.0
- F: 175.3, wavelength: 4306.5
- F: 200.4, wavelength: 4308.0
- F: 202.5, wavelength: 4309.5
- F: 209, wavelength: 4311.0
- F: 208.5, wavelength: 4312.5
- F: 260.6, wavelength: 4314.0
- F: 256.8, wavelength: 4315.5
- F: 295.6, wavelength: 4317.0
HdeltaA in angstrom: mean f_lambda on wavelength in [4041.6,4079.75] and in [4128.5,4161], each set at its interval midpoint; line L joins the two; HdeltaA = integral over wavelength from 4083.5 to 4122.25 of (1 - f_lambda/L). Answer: -3.75 angstrom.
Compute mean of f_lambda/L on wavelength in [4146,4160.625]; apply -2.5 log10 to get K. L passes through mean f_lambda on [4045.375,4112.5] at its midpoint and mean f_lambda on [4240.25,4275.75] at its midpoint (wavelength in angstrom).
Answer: 0.09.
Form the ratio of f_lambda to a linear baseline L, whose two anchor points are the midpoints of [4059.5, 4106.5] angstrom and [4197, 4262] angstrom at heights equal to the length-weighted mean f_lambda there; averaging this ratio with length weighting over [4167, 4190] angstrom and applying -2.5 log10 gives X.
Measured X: 0.10 mag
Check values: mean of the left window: 235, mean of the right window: 254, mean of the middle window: 227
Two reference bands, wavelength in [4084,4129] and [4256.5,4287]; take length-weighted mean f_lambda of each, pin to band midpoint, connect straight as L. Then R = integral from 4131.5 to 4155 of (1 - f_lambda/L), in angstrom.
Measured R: 2.6 angstrom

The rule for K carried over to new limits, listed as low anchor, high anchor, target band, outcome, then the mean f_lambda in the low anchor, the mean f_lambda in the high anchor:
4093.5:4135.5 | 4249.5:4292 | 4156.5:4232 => 0.04 mag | 240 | 256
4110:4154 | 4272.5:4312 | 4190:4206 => -0.10 mag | 231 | 234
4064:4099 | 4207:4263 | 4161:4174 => 0.16 mag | 242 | 254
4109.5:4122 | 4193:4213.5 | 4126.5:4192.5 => 0.09 mag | 241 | 252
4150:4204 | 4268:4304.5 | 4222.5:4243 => -0.08 mag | 233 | 244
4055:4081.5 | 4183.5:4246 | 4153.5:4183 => 0.08 mag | 218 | 253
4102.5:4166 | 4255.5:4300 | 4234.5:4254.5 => -0.04 mag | 231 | 254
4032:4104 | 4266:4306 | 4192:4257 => -0.06 mag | 237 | 242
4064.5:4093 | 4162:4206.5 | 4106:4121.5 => -0.02 mag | 241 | 237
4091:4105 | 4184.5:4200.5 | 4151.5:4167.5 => 0.12 mag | 246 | 256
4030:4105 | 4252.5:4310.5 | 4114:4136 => 0.00 mag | 235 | 244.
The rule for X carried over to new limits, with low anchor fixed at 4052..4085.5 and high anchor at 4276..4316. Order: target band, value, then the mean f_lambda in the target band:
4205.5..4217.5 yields -0.117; 254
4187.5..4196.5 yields -0.134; 257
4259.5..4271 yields -0.131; 261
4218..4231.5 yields -0.058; 242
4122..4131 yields -0.100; 244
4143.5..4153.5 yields 0.049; 214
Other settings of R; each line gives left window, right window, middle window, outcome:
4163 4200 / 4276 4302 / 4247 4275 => -1.68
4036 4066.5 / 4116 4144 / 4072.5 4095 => -2.72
